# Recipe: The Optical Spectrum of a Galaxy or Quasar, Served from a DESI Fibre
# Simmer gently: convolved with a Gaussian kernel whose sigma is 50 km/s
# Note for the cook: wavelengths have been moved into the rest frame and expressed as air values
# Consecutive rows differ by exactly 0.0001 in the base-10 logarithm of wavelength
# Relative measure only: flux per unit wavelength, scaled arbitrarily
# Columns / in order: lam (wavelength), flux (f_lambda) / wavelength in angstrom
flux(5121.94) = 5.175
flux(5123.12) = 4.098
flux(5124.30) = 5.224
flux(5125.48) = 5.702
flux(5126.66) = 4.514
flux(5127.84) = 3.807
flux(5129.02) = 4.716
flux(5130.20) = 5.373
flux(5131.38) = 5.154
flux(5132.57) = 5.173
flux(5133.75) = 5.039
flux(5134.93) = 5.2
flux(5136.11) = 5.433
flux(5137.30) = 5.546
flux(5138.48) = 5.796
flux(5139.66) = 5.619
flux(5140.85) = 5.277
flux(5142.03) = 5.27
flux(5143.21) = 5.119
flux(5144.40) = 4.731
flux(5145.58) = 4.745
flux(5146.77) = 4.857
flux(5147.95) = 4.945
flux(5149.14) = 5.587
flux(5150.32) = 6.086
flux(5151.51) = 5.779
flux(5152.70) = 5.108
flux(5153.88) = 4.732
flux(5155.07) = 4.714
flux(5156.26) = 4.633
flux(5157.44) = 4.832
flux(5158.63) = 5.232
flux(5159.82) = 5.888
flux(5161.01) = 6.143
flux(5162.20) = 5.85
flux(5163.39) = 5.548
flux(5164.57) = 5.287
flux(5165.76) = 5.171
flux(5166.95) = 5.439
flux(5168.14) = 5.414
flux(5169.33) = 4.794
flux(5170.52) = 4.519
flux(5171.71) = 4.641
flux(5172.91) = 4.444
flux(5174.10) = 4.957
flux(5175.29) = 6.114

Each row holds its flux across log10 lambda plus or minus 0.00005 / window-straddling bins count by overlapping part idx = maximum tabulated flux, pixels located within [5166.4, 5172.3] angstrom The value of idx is 5.439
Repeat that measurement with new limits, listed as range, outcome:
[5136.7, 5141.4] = 5.796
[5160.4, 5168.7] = 6.143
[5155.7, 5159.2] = 5.232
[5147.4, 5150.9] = 6.086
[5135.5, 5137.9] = 5.546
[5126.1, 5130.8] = 5.373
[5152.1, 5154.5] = 5.108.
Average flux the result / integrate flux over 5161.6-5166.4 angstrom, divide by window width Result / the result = 5.47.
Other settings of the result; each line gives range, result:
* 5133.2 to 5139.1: 5.41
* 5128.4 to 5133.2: 5.09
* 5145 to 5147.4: 4.8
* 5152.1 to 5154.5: 4.92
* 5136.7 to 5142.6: 5.5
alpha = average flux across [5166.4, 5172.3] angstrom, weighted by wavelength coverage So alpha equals 4.96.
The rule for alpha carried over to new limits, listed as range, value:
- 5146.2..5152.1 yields 5.46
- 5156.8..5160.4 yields 5.31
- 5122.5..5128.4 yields 4.68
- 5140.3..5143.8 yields 5.23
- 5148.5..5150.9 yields 5.82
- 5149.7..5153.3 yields 5.66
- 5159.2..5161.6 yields 6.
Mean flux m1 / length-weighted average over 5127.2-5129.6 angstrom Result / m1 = 4.27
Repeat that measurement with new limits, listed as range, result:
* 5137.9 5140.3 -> 5.69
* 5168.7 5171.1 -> 4.67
